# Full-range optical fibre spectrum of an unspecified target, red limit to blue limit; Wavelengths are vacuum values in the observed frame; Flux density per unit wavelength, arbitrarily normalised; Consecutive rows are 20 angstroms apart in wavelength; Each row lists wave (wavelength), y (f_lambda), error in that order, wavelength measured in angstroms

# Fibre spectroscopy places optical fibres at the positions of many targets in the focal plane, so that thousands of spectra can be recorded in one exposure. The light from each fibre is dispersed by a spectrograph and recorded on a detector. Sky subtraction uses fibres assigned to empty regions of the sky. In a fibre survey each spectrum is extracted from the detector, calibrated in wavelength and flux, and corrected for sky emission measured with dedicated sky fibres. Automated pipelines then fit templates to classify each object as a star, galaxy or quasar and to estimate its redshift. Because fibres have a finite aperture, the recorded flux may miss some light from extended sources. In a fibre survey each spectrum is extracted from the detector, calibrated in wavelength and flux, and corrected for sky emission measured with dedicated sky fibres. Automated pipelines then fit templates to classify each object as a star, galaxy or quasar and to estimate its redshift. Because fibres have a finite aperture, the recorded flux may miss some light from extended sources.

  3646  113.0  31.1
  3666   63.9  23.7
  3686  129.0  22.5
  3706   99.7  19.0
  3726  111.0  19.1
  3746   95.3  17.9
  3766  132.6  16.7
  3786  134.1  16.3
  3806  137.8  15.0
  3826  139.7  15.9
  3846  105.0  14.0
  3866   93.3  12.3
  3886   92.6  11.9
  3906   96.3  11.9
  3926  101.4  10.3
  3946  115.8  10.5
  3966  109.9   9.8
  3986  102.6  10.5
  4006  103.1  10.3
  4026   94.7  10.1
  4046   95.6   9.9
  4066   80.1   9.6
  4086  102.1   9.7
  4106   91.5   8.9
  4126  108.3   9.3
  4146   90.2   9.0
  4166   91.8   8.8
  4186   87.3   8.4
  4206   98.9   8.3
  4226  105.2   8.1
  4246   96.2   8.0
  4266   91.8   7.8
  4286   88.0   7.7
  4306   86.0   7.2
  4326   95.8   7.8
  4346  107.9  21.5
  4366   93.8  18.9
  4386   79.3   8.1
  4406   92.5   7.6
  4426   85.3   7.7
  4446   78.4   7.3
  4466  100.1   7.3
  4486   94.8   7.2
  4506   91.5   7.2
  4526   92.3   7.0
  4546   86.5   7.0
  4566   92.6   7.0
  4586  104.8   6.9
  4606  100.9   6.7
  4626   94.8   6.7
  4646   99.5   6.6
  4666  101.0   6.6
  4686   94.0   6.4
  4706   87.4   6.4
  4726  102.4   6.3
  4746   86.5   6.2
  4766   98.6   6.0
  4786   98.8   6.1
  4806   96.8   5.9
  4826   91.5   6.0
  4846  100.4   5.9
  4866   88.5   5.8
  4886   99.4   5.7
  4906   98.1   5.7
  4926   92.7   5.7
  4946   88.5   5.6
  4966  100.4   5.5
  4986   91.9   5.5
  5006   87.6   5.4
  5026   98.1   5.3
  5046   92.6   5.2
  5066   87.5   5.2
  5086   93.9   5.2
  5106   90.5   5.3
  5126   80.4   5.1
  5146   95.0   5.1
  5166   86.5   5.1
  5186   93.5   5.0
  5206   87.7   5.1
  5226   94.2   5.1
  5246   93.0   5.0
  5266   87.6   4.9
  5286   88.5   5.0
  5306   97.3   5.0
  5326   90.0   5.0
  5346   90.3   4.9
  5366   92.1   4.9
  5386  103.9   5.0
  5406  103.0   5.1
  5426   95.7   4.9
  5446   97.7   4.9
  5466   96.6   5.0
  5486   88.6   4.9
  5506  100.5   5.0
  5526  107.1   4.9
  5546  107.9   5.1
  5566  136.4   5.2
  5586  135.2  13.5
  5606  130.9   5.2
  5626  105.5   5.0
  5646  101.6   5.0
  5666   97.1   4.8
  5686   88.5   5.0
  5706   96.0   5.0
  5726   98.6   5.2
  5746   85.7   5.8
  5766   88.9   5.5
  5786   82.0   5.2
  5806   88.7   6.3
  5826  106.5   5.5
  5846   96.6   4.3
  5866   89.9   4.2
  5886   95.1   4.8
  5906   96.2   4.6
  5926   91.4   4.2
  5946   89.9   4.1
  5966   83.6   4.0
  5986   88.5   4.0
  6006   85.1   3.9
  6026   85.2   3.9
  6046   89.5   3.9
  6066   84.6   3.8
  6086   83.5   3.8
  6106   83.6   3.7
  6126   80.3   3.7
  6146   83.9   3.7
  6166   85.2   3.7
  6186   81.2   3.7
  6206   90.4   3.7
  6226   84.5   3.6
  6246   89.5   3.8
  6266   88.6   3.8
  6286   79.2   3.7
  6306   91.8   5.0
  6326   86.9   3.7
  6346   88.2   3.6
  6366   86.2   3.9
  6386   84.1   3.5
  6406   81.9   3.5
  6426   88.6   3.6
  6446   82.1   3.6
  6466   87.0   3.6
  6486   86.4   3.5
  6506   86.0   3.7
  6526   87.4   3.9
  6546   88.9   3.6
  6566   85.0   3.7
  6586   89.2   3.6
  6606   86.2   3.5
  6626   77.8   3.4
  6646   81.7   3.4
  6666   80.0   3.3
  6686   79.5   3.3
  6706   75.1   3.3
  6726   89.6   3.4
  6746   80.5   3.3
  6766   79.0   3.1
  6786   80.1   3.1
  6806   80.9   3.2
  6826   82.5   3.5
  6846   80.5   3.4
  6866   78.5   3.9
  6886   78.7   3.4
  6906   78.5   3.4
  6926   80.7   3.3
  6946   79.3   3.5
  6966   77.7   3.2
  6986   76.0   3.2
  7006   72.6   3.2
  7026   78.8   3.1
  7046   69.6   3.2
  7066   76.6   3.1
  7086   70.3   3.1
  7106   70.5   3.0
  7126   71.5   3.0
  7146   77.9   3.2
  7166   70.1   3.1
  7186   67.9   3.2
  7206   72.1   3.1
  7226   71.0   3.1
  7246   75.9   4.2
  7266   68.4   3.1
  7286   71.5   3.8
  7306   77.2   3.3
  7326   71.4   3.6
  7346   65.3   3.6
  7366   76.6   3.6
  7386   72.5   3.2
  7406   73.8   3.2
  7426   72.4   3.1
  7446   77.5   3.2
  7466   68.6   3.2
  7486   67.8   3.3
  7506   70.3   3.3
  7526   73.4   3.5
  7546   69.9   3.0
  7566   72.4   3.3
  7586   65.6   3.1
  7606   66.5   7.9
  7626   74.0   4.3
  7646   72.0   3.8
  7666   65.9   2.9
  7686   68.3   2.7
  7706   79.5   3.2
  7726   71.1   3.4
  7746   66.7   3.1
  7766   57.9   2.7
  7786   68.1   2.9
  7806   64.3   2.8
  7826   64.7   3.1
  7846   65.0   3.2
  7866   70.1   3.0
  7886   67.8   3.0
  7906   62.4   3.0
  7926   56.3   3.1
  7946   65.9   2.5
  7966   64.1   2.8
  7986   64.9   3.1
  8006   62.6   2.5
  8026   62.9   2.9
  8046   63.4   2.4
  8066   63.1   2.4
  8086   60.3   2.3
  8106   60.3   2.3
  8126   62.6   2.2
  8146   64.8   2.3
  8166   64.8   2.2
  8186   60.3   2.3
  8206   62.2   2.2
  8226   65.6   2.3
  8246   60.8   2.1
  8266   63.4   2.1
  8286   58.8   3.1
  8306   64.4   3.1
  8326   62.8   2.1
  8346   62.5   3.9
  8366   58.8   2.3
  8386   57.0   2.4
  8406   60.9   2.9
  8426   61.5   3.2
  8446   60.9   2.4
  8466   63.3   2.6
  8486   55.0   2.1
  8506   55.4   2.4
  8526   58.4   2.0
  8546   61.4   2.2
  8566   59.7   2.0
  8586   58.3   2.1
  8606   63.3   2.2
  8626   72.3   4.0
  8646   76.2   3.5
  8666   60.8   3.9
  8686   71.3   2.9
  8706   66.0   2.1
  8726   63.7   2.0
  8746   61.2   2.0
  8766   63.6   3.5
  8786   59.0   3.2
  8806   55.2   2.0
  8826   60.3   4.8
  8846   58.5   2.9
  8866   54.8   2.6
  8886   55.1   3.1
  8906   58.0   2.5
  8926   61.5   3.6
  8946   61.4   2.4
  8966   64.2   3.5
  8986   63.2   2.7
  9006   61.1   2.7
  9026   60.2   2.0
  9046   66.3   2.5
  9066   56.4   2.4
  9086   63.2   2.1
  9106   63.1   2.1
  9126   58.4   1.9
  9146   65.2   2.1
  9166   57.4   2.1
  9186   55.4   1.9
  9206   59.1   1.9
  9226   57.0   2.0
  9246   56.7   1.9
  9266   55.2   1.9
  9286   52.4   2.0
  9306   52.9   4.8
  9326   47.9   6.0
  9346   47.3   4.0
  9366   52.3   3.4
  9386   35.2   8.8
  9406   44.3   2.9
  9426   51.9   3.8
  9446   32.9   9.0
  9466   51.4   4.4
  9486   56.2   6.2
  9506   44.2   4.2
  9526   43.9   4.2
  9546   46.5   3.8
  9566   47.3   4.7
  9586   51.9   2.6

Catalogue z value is 1.56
